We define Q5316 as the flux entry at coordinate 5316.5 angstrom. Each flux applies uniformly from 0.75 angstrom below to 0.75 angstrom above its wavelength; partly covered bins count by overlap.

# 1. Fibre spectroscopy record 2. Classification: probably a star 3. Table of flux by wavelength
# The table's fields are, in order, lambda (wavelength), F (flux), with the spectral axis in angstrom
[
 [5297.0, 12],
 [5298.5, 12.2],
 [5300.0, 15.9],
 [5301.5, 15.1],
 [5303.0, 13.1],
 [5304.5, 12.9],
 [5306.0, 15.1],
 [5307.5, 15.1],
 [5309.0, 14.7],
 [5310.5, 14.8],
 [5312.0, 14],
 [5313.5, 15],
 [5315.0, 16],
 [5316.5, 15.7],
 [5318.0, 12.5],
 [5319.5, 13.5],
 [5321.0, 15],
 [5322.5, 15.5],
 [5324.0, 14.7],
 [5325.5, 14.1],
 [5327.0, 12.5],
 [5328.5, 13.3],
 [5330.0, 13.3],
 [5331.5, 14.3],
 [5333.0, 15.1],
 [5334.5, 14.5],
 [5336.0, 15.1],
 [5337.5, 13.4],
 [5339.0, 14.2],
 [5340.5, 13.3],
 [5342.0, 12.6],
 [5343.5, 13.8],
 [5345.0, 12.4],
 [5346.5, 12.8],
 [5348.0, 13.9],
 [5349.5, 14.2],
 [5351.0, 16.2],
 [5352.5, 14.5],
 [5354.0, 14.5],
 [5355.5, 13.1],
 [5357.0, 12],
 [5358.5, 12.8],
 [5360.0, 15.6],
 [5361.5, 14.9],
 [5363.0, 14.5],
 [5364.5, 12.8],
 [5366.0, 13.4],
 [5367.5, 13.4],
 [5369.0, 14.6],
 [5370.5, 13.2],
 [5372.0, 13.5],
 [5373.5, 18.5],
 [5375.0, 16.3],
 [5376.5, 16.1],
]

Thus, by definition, 15.7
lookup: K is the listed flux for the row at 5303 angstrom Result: 13.1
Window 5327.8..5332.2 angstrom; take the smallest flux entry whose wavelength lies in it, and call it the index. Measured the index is 13.3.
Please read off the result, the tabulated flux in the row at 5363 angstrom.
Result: 14.5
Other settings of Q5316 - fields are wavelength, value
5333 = 15.1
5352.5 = 14.5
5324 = 14.7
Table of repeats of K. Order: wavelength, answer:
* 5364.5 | 12.8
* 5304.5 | 12.9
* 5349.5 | 14.2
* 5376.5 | 16.1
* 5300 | 15.9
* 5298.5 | 12.2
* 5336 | 15.1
